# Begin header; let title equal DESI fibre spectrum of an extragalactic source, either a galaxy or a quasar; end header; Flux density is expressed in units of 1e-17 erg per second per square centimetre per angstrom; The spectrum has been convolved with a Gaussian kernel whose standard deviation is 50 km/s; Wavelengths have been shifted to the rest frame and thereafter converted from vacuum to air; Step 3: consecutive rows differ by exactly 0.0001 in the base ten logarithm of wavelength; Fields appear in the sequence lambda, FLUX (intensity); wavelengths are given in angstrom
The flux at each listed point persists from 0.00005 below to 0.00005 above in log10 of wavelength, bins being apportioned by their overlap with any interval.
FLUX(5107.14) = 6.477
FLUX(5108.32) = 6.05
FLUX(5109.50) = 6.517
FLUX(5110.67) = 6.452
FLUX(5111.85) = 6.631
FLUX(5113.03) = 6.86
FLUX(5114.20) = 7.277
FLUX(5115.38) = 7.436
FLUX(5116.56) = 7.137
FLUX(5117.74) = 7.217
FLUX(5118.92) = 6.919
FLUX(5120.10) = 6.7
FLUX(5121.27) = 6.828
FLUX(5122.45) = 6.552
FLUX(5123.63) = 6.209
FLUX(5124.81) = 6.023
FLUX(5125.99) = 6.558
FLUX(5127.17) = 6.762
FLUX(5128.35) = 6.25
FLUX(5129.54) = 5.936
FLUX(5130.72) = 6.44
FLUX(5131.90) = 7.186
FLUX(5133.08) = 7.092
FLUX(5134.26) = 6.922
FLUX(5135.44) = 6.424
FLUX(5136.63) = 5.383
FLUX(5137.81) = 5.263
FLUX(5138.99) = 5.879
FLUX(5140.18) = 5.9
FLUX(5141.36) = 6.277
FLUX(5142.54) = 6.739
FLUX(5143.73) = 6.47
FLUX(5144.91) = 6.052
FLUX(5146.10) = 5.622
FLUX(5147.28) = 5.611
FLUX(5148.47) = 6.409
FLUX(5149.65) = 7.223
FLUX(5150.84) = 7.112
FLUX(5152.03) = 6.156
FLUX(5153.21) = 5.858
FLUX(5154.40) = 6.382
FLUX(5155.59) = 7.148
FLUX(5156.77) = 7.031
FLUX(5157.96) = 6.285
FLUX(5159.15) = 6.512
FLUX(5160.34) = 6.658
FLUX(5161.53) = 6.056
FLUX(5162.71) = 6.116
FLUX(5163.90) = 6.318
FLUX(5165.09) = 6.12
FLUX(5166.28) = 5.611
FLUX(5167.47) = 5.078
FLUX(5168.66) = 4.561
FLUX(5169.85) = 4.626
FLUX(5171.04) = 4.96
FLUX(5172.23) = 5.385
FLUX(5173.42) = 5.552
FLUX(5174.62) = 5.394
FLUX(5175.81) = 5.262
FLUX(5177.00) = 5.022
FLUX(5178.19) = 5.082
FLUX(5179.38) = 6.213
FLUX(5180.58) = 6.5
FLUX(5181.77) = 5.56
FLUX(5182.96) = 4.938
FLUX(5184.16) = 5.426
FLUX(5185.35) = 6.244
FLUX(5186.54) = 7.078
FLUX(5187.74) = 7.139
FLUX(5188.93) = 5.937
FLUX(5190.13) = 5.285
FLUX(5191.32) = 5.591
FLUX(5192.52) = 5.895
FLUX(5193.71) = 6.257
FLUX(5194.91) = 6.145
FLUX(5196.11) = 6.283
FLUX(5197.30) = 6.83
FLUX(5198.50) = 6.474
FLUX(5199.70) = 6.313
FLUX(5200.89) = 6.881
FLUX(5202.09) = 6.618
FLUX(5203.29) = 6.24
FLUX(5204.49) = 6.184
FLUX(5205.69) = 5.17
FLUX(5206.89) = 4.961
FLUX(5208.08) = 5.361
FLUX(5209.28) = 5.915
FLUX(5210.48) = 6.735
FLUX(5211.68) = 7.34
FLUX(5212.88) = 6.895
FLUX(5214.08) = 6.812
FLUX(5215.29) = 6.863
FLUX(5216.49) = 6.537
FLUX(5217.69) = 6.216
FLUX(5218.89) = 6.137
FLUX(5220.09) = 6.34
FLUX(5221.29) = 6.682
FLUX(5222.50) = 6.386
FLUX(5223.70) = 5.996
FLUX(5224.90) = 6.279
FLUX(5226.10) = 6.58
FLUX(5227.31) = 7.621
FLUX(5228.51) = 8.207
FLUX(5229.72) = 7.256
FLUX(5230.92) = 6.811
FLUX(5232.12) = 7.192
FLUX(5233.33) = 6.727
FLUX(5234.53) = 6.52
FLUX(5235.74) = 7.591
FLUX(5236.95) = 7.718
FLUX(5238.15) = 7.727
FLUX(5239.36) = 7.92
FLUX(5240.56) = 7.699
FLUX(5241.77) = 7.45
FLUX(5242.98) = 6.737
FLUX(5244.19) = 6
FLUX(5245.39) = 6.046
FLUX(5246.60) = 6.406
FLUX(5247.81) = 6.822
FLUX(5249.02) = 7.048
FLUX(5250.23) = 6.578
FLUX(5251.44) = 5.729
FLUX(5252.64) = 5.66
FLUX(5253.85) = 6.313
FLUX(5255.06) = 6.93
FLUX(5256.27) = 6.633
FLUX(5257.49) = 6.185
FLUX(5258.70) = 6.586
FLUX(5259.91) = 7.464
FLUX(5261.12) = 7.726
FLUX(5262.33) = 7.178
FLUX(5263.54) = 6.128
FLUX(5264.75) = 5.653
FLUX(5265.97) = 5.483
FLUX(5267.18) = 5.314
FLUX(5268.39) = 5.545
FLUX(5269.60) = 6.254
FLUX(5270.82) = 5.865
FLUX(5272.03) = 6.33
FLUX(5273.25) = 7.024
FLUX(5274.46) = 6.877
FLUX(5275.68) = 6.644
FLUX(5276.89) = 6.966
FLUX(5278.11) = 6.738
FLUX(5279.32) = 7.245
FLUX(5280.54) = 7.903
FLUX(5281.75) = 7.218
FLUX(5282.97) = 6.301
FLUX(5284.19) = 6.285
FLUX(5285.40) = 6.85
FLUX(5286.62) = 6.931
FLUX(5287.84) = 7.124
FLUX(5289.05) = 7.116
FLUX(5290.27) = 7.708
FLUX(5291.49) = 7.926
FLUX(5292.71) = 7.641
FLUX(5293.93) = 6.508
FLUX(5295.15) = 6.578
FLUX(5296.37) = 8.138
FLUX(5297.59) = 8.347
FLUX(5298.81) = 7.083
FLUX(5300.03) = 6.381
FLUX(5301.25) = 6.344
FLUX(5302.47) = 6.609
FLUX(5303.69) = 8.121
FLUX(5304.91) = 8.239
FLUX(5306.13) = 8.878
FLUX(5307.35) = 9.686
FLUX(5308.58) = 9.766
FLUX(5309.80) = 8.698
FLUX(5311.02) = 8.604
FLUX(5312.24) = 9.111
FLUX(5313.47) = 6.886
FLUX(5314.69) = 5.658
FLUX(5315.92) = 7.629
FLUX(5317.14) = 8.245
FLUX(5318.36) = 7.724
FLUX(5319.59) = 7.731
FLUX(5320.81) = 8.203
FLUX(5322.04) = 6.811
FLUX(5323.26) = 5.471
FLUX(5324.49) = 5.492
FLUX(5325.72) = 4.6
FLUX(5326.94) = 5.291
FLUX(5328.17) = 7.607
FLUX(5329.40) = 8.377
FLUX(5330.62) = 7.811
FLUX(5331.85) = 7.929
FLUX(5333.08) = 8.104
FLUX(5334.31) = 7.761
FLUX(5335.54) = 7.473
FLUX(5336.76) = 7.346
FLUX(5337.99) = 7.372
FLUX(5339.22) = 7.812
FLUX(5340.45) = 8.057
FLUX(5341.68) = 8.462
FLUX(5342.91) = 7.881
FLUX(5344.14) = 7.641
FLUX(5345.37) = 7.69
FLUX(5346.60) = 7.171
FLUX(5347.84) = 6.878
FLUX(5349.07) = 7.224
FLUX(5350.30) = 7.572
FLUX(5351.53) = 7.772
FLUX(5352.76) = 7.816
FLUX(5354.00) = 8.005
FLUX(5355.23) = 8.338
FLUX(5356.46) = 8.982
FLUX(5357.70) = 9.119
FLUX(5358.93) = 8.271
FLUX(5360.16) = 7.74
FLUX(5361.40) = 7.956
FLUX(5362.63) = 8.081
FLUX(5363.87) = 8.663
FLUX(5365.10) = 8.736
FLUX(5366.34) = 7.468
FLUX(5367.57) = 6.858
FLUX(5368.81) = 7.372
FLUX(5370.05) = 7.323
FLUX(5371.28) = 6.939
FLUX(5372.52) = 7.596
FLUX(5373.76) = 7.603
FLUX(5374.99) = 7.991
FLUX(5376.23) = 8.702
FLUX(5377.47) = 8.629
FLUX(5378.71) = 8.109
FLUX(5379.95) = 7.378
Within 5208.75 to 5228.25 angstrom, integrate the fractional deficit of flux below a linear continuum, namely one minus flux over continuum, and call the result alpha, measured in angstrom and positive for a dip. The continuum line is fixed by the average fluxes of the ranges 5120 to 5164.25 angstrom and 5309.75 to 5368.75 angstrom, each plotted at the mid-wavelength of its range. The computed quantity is 0.69 angstrom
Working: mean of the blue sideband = 6.38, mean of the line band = 6.61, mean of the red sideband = 7.62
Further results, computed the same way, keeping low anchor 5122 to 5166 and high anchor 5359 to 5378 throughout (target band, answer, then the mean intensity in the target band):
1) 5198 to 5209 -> 1.19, 6.02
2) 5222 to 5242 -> -0.63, 7.16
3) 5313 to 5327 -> 1.54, 6.7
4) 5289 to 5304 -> 0.22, 7.26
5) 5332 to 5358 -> -0.41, 7.82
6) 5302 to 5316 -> -1.39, 8.19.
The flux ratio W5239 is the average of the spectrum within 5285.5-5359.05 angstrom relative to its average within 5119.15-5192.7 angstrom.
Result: 1.25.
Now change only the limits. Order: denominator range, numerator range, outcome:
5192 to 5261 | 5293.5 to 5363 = 1.15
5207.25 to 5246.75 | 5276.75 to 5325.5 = 1.09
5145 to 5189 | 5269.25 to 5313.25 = 1.24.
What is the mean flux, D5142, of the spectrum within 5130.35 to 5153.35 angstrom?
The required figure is 6.31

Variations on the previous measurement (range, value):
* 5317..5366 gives 7.62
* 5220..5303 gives 6.81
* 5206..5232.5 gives 6.58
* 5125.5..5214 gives 6.1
